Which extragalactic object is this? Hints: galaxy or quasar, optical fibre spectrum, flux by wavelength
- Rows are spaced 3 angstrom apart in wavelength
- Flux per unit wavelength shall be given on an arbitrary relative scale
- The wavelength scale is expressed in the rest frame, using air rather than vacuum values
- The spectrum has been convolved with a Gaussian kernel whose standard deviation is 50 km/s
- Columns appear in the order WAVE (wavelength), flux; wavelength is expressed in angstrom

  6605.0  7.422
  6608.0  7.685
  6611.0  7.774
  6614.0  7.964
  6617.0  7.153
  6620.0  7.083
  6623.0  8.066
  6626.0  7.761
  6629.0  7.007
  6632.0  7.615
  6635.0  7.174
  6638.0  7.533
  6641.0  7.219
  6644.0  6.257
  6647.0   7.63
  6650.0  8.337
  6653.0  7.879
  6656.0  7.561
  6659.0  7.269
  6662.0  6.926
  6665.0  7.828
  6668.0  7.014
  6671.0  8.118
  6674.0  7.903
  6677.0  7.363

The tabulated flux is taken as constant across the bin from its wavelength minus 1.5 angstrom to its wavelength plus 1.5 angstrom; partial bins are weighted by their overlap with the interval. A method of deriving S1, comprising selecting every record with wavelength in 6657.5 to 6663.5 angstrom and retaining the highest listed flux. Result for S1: 7.269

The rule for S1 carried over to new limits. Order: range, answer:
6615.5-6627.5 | 8.066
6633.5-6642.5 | 7.533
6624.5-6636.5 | 7.761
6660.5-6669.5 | 7.828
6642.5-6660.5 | 8.337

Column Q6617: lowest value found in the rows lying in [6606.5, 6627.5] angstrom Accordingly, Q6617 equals 7.083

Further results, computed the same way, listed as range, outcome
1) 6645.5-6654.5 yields 7.63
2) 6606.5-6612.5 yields 7.685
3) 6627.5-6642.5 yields 7.007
